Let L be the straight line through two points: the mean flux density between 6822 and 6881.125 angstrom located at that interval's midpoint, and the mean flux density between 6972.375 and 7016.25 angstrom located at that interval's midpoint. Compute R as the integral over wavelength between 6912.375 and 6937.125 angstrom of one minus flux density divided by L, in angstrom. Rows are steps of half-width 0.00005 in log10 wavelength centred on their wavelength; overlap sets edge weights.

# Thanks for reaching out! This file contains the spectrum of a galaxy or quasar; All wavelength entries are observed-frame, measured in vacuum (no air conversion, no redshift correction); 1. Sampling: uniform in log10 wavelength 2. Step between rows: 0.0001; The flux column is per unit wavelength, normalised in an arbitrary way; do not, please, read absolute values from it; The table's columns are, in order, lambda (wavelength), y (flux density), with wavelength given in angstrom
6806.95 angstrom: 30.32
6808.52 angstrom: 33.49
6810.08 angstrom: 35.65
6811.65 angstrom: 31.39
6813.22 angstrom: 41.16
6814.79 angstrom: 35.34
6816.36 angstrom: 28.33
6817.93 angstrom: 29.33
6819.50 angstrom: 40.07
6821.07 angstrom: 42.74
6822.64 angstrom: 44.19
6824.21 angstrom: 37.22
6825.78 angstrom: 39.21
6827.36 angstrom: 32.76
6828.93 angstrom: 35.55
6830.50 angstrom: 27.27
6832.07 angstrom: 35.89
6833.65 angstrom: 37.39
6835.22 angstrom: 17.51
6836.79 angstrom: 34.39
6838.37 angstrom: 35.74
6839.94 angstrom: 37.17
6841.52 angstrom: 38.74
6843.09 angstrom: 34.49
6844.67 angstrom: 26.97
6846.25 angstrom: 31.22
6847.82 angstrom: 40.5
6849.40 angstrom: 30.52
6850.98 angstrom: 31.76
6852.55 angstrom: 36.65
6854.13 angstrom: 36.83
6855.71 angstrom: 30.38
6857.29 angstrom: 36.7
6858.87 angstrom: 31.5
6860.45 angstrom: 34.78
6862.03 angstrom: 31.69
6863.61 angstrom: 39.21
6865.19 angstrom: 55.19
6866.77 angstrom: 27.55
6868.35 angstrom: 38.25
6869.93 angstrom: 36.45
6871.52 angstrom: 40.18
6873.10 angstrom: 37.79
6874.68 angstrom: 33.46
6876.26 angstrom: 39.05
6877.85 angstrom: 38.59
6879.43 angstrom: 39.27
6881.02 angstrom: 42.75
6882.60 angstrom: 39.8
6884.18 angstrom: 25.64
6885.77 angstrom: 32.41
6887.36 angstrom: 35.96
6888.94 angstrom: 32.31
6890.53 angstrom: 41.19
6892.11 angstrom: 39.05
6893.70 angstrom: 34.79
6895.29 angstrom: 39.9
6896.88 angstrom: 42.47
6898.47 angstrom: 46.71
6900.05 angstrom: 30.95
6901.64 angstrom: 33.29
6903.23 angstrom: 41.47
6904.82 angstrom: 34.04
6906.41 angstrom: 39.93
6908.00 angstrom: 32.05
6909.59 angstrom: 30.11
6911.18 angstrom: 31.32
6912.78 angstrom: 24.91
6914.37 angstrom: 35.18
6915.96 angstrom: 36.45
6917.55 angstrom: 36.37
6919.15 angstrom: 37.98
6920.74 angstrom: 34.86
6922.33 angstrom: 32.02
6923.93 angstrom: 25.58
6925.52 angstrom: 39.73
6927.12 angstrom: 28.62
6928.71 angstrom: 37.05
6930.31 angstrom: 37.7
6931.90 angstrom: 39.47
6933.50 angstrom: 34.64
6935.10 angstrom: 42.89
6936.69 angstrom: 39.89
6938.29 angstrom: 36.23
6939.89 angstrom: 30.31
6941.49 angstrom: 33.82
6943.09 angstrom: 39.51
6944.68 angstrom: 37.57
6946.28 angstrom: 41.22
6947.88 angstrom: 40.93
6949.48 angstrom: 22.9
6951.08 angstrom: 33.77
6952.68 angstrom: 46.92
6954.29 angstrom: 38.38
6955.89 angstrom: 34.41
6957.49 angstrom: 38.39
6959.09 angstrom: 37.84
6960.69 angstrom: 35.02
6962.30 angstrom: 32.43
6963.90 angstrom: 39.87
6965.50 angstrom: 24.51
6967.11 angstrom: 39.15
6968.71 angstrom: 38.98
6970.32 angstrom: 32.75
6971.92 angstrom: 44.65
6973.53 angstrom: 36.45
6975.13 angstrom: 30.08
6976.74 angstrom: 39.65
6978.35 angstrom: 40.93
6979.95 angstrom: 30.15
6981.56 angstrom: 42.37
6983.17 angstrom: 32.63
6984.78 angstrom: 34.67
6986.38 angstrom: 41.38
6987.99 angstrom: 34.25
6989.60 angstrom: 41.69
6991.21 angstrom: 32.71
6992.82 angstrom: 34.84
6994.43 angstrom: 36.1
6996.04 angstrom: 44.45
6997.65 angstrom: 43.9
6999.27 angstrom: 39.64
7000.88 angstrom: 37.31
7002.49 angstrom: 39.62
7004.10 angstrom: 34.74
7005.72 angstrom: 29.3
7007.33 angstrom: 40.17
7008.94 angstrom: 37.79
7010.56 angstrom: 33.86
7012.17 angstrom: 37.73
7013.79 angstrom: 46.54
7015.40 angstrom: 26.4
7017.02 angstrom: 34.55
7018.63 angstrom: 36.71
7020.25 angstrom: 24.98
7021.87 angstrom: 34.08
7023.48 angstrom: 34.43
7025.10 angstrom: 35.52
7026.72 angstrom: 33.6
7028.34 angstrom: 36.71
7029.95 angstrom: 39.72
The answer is 0.70 angstrom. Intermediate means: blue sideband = 35.5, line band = 35.3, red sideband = 37.1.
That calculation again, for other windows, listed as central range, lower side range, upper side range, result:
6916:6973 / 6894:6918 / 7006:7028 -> -1.23 angstrom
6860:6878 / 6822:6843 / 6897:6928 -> -1.59 angstrom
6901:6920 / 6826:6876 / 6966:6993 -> 0.68 angstrom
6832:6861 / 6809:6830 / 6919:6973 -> 2.11 angstrom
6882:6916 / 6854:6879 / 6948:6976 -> 0.96 angstrom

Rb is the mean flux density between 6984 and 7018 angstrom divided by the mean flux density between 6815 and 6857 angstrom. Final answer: 1.08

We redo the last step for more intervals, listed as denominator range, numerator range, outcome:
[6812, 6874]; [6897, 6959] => 1.01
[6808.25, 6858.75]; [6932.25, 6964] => 1.07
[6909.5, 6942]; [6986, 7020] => 1.07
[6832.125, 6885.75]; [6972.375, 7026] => 1.03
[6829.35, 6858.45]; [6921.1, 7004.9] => 1.10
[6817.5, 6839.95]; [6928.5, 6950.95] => 1.04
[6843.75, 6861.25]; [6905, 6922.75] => 1.01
